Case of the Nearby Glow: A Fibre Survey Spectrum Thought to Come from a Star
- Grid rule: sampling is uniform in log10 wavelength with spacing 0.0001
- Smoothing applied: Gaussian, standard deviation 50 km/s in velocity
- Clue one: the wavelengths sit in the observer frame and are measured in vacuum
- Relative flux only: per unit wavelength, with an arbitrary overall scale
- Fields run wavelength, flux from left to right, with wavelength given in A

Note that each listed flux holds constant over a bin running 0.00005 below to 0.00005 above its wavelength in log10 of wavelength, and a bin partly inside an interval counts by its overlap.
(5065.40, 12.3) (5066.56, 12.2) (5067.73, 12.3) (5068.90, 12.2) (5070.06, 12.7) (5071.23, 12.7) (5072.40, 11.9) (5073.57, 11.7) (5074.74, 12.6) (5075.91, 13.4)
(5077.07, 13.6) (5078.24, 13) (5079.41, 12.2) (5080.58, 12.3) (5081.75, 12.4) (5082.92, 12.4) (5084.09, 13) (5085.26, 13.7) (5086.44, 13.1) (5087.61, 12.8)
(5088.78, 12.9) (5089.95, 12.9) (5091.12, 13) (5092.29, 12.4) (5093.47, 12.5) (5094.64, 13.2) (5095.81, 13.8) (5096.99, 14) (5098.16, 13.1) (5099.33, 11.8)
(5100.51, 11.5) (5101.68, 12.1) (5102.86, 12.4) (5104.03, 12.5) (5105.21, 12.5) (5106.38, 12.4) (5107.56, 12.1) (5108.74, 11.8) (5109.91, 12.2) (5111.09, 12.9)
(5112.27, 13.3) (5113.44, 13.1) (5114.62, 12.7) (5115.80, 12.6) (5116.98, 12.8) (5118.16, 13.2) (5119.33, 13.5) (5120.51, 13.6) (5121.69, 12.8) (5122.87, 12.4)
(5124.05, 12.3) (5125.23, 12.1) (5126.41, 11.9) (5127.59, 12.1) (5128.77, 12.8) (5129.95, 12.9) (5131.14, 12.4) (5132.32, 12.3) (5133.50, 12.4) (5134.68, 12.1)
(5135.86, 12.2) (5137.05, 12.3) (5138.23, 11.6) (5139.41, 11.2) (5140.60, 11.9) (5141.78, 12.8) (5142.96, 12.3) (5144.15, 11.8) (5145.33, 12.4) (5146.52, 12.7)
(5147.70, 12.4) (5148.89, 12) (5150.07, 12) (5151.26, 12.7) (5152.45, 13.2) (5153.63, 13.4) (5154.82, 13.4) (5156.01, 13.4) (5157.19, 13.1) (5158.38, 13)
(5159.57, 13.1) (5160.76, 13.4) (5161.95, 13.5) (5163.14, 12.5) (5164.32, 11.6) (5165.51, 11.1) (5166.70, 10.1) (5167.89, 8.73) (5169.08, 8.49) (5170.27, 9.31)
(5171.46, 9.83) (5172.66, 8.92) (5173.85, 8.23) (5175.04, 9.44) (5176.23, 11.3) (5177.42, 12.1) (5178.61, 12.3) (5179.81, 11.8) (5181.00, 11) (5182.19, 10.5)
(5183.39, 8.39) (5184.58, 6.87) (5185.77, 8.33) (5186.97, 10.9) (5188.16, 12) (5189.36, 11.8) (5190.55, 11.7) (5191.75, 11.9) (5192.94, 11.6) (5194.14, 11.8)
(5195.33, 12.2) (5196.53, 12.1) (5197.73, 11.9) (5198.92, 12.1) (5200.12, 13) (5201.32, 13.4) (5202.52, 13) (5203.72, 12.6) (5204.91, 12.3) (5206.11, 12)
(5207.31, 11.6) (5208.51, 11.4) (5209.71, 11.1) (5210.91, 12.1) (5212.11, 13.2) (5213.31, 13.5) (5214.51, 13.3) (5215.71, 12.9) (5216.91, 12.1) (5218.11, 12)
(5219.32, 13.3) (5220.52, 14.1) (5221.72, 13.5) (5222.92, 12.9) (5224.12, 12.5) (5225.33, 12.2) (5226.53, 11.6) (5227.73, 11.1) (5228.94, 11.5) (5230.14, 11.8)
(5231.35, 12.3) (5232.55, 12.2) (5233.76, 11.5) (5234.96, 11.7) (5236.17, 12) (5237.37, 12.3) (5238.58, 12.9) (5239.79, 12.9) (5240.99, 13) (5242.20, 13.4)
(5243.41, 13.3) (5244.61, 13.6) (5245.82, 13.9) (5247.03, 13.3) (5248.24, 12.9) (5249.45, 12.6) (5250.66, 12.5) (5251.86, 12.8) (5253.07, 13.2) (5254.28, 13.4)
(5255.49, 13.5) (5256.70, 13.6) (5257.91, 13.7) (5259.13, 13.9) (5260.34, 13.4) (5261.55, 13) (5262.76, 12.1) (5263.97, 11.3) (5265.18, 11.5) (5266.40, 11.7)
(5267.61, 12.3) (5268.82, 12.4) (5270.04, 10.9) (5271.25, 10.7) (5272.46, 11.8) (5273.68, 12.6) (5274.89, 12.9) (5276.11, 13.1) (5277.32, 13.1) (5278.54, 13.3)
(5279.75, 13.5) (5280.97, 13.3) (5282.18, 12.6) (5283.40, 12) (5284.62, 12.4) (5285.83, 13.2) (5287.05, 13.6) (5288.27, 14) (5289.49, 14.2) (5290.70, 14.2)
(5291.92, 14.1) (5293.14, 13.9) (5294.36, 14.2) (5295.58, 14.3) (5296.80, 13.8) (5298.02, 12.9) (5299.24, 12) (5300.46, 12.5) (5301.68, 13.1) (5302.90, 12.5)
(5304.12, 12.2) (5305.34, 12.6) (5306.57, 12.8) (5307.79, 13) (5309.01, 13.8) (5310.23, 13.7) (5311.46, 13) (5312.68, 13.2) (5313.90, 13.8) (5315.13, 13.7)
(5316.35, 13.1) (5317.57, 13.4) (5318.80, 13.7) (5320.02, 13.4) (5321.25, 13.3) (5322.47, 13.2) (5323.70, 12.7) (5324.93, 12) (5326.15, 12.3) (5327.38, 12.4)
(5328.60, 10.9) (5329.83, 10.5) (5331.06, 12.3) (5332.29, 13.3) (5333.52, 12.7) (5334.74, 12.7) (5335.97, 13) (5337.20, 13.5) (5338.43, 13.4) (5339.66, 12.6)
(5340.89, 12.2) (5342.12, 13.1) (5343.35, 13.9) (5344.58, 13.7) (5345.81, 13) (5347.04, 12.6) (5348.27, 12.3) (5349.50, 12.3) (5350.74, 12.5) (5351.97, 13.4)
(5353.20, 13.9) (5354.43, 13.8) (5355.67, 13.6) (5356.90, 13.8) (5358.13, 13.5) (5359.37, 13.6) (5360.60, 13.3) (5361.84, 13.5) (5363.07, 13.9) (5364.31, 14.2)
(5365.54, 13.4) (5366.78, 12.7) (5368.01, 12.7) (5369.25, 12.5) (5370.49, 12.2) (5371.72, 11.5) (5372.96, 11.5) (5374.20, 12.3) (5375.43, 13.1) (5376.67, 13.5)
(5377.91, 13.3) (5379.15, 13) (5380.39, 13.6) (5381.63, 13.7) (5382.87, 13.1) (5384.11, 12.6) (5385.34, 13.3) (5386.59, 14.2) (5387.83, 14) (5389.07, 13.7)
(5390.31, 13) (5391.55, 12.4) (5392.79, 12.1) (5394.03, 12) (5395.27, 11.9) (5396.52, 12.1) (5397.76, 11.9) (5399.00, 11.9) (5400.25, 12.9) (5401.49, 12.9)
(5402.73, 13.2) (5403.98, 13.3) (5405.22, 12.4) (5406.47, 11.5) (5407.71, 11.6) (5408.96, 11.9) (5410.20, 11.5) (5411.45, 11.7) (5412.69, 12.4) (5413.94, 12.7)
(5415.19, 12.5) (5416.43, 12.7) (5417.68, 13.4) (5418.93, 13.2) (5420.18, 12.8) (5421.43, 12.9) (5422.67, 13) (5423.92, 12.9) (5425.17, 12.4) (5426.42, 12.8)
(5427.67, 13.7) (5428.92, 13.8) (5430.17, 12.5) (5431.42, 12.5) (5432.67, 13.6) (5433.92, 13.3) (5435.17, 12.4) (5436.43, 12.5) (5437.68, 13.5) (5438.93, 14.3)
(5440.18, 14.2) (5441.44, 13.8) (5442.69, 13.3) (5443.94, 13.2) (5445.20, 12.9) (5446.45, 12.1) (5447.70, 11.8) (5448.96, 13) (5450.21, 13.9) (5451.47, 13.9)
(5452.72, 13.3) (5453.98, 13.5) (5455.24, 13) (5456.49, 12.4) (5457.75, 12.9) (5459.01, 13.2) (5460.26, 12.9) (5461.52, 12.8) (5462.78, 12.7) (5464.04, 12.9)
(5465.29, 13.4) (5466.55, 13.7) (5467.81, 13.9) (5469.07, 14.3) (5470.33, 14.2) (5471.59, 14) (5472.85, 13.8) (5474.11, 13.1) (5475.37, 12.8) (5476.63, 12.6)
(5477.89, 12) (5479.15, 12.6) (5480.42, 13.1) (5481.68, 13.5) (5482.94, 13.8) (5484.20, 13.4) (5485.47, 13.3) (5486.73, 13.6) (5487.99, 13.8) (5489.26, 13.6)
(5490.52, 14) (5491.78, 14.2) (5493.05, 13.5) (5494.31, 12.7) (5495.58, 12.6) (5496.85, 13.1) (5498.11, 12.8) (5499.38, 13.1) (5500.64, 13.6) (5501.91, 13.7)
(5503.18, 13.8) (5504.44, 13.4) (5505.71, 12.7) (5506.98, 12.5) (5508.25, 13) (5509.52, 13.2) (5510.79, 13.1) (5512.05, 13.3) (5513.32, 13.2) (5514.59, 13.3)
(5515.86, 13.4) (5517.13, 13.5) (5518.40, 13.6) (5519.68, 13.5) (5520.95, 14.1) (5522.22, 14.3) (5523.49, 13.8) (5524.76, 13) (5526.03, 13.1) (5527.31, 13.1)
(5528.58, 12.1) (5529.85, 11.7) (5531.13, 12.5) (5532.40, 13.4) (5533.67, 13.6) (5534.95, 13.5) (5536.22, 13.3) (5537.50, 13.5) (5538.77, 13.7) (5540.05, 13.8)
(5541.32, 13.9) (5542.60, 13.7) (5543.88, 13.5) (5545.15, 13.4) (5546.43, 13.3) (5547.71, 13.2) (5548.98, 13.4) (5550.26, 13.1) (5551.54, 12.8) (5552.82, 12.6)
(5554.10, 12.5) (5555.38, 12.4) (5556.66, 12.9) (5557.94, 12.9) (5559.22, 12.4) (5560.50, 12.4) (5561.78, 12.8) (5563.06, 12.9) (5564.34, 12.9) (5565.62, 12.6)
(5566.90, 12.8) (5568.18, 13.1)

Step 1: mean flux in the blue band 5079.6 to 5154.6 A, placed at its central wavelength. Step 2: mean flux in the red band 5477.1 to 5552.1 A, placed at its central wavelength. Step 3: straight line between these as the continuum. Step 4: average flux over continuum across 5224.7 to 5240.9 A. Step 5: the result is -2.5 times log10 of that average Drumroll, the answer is 0.07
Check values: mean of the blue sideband 12.6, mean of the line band 12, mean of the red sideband 13.3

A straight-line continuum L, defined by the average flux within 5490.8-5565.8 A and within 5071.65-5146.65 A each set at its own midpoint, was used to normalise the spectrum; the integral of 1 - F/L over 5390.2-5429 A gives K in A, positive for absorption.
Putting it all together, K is 1.44 A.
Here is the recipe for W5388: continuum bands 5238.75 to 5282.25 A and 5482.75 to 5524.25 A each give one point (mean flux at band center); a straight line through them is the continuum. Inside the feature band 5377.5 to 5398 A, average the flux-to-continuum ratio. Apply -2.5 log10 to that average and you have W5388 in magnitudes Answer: 0.01 mag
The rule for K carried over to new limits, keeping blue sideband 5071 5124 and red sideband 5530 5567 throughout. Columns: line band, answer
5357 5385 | -0.24 A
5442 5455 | -0.09 A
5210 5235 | 0.74 A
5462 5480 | -0.36 A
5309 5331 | 0.08 A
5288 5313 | -0.86 A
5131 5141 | 0.57 A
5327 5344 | 0.39 A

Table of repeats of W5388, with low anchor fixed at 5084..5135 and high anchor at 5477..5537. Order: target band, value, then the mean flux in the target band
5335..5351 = 0.01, 12.9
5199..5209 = 0.04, 12.4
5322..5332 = 0.08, 12.1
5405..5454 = 0.02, 12.9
